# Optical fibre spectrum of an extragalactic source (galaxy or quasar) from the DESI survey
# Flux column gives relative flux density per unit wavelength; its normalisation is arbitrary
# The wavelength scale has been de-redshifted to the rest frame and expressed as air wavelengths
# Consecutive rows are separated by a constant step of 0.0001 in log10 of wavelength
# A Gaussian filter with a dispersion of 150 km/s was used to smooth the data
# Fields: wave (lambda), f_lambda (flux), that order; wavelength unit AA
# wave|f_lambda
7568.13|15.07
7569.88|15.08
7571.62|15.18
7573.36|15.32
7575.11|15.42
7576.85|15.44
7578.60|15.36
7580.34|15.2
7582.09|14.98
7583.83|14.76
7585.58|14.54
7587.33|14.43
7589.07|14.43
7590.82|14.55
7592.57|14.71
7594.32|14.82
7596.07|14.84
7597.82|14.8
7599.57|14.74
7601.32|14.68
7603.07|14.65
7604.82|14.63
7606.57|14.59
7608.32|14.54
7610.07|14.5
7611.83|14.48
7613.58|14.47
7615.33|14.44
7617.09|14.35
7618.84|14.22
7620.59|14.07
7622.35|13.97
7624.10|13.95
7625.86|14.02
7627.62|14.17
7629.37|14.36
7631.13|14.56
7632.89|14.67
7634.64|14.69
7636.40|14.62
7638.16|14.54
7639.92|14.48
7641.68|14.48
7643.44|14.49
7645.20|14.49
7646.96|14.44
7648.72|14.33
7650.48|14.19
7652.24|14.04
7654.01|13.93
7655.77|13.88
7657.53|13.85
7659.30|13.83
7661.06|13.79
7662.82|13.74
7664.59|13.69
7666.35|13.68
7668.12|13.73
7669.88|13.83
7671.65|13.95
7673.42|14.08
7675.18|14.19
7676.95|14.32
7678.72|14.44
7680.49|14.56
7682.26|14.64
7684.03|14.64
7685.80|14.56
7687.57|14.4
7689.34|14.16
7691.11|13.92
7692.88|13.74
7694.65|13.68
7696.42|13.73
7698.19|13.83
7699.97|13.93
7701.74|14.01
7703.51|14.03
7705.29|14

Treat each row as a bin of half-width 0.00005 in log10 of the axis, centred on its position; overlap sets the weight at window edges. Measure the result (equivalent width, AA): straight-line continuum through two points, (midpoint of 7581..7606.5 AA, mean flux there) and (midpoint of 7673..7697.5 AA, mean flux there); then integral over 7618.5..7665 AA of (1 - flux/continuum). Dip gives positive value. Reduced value 0.7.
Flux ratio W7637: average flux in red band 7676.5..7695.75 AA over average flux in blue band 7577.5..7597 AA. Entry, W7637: 0.97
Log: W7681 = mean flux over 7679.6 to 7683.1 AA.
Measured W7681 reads 14.6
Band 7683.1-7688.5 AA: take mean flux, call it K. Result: 14.5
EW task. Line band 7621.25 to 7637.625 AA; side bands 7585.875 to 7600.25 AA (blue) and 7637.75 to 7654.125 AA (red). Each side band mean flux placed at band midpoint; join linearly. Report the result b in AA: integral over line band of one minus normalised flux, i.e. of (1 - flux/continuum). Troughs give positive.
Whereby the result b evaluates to 0.1 AA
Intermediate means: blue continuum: 14.7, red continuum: 14.4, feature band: 14.3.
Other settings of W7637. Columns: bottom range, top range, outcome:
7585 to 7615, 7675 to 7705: 0.97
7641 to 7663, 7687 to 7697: 0.99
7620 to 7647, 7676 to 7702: 0.99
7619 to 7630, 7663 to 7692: 1.00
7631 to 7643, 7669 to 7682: 0.98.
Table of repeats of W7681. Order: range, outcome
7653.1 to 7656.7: 13.9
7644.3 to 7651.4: 14.4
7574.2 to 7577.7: 15.4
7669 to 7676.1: 14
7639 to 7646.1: 14.5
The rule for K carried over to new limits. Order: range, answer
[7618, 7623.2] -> 14.1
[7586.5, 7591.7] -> 14.5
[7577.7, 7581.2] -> 15.3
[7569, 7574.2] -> 15.2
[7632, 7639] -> 14.6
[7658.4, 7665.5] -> 13.8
